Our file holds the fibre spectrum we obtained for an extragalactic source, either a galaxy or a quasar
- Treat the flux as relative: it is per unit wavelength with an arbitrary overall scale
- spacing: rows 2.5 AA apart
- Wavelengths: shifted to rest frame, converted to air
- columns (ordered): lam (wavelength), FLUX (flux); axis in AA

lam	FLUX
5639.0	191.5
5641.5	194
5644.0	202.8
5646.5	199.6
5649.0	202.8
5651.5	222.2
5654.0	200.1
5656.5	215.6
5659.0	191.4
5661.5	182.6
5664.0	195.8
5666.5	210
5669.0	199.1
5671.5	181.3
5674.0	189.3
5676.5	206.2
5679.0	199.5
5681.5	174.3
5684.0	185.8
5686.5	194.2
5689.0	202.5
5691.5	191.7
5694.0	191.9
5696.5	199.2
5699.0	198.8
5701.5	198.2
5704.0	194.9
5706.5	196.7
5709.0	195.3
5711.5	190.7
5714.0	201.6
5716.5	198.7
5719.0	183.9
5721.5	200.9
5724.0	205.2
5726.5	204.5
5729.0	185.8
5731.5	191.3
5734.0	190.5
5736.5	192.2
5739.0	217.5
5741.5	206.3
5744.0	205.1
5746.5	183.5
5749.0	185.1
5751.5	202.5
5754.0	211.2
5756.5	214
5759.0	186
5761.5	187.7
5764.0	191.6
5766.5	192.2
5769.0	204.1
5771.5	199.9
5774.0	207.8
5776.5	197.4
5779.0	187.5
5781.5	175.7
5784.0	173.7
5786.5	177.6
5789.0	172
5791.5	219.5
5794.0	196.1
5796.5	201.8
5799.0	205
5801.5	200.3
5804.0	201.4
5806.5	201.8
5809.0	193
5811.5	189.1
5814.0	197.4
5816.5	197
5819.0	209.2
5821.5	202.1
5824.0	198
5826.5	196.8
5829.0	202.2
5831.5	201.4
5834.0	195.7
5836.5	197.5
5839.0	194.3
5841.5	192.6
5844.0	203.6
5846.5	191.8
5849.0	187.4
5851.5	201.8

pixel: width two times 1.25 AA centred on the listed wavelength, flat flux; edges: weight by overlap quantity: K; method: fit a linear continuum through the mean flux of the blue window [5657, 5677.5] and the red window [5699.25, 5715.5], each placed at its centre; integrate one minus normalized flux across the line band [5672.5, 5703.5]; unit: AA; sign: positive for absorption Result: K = 0.2 AA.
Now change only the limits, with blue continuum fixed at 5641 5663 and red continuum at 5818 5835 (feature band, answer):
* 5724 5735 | 0.4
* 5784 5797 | 0.6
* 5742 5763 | 0.4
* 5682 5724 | 1.2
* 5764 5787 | 1.1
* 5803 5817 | 0.3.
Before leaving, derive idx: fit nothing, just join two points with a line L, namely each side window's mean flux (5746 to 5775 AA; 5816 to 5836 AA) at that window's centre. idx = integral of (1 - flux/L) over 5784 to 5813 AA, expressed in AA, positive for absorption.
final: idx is 0.6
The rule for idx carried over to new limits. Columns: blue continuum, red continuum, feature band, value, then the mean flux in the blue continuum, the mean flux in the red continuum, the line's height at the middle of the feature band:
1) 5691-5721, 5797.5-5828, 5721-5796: 0.7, 195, 199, 197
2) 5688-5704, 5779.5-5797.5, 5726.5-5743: -0.4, 197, 188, 193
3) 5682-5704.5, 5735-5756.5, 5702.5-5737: 0.5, 195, 201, 198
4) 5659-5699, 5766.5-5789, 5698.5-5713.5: -0.3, 194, 190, 193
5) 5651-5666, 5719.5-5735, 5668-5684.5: 0.7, 201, 196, 199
